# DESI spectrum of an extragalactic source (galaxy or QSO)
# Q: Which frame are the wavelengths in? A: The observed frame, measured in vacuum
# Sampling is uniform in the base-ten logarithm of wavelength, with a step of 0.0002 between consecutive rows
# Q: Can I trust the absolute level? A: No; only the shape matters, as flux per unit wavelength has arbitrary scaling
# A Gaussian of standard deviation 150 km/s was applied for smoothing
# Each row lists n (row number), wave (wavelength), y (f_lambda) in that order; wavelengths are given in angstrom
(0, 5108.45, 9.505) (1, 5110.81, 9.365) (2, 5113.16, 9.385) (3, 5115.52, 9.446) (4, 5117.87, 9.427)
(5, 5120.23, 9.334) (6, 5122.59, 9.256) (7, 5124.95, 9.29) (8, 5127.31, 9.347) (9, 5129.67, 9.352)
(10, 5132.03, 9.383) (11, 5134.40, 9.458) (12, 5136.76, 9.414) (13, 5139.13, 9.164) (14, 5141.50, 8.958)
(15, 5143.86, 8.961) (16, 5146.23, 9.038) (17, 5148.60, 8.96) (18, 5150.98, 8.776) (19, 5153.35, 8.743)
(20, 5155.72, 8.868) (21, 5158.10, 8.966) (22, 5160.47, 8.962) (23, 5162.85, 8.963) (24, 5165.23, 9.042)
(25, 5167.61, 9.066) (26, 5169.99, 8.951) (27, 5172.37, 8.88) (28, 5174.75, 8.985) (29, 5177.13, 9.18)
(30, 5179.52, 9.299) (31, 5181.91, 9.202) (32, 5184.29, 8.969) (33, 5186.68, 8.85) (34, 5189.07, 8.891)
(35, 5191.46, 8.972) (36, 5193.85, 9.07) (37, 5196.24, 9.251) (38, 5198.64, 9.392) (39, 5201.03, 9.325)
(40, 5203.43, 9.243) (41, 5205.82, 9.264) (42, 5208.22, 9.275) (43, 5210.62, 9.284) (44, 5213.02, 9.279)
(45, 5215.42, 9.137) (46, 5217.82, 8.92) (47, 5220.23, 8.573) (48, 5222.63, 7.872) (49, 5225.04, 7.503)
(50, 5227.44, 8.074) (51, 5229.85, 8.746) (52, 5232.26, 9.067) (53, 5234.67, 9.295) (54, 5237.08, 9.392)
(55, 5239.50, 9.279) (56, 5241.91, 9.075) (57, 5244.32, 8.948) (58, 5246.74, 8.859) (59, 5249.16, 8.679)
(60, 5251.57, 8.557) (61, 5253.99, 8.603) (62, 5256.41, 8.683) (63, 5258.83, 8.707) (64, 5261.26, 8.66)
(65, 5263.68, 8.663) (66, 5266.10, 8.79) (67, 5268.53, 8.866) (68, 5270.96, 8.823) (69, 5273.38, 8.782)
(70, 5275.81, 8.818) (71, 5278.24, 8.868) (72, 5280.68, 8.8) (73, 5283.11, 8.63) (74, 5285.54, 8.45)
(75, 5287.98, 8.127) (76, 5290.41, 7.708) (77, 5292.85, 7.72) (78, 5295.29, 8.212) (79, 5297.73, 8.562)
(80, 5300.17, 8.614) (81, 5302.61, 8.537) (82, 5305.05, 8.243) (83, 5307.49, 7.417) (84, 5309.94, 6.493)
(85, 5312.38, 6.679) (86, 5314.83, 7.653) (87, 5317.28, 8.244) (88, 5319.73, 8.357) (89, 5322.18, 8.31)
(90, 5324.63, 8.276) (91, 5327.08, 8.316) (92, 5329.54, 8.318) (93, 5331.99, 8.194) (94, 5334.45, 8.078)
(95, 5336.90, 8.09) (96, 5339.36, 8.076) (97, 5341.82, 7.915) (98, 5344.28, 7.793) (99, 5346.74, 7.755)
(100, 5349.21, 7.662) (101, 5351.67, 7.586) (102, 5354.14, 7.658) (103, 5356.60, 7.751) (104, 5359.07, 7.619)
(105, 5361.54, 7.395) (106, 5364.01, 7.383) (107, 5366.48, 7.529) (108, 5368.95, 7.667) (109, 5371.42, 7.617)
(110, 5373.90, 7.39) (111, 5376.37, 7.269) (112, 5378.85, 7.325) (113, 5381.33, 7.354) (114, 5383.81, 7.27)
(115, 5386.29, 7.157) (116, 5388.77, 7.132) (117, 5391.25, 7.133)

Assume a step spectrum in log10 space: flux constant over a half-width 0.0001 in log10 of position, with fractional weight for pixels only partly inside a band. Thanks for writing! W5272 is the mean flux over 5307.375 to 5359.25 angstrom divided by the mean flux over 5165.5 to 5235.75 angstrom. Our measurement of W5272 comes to 0.88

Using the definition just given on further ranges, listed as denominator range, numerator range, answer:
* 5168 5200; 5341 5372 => 0.84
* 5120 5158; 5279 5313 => 0.88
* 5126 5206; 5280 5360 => 0.88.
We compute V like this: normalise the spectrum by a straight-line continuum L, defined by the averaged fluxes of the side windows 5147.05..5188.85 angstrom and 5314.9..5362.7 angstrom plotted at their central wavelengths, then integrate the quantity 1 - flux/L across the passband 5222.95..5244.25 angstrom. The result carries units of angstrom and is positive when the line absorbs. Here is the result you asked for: -0.5 angstrom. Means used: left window 8.98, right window 7.96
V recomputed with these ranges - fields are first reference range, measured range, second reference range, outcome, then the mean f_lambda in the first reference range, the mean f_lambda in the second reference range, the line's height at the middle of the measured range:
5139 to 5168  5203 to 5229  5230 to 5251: 0.76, 8.95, 9.04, 9.02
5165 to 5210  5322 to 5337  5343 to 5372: -0.70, 9.12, 7.62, 7.87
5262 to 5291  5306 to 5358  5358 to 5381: 0.56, 8.63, 7.46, 7.93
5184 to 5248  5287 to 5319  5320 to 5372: 1.41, 8.95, 7.87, 8.23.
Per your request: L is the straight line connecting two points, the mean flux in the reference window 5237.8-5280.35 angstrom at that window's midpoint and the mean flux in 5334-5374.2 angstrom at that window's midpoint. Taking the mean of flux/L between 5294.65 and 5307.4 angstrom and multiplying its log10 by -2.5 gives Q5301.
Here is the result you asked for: 0.00 mag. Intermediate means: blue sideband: 8.81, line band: 8.36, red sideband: 7.7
